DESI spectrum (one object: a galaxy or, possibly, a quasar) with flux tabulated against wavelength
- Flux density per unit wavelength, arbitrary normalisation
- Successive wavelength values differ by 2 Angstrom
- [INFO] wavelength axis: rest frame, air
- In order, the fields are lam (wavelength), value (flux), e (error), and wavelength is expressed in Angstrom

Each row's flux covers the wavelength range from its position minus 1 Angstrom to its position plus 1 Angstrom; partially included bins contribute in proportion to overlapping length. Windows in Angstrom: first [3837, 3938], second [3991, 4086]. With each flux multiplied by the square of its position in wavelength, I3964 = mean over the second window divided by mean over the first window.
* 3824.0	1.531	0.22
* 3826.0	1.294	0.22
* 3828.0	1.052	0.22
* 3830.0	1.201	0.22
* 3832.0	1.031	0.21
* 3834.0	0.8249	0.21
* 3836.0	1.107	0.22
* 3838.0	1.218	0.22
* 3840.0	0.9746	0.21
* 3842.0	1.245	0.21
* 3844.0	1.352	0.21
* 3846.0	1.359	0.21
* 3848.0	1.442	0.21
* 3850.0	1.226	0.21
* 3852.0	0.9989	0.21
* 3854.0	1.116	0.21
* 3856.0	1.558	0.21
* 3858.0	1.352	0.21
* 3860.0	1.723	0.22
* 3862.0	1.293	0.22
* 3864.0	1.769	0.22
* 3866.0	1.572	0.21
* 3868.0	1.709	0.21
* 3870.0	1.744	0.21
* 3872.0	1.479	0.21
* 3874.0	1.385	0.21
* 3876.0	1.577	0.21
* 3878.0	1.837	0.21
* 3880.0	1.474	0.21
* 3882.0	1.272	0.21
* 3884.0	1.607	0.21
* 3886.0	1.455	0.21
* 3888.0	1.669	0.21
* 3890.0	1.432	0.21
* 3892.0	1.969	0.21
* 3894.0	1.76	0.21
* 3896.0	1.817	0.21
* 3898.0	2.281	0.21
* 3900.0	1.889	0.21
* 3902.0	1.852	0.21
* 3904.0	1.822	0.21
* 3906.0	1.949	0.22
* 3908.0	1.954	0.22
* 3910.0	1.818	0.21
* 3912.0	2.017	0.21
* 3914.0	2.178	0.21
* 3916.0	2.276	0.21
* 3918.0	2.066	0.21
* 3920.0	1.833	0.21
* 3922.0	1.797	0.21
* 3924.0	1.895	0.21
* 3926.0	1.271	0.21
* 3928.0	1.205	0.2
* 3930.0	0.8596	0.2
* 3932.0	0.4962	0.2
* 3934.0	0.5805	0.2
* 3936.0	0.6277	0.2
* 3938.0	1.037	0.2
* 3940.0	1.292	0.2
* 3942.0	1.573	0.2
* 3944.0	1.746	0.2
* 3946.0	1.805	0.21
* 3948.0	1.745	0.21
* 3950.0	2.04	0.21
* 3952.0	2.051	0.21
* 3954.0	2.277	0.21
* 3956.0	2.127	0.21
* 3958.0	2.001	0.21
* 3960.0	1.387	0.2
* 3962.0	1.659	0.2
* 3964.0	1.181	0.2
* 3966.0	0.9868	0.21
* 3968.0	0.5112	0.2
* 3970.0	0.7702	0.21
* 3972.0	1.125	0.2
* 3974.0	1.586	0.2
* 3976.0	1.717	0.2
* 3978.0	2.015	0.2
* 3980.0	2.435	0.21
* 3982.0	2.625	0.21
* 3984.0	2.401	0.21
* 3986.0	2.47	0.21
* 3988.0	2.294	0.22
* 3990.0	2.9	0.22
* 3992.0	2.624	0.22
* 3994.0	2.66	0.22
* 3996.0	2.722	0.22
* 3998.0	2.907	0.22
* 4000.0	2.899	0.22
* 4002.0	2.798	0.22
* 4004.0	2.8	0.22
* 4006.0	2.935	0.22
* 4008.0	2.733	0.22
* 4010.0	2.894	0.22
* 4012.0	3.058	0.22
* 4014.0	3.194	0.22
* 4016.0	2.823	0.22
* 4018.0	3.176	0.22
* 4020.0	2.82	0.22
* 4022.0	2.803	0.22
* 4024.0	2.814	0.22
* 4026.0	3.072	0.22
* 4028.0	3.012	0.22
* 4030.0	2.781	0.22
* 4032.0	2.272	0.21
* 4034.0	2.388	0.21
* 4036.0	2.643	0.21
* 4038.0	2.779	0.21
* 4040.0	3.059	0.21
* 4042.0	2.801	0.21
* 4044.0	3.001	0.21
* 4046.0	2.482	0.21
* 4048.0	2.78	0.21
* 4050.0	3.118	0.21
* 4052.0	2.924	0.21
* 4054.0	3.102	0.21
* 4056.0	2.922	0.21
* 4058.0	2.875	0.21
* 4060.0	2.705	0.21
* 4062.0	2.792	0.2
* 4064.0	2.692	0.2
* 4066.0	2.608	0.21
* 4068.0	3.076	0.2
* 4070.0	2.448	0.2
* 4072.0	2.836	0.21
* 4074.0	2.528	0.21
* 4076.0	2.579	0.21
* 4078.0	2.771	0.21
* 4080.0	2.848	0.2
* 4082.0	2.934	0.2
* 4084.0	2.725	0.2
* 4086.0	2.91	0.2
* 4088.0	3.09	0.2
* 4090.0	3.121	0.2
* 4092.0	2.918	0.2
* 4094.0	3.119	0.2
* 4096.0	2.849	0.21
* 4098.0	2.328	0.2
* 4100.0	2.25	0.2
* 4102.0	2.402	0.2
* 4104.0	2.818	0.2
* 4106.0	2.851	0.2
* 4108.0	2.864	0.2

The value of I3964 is 1.98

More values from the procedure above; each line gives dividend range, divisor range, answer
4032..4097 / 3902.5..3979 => 1.92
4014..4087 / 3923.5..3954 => 2.17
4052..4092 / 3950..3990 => 1.65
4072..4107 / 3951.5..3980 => 1.90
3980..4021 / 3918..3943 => 2.32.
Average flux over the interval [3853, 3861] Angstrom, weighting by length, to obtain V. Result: 1.44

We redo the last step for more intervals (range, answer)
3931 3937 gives 0.568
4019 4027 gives 2.88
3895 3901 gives 2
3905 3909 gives 1.95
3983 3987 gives 2.44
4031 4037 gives 2.43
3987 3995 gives 2.62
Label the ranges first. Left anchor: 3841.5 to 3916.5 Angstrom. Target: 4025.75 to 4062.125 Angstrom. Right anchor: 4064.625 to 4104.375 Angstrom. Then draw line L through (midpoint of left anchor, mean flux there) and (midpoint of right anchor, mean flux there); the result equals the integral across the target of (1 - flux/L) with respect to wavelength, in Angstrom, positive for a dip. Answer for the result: -4.0 Angstrom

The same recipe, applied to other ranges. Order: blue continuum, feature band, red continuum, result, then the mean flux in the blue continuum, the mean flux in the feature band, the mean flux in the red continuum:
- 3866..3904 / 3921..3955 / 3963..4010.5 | 9.19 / 1.68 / 1.43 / 2.2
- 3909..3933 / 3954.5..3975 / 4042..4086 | 6.48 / 1.64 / 1.36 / 2.8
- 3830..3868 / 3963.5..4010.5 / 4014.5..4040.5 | 5.31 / 1.3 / 2.21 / 2.81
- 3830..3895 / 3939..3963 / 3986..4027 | 5.06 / 1.42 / 1.81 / 2.84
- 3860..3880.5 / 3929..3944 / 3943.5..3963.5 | 6.93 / 1.59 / 0.979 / 1.87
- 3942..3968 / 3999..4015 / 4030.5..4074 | -4.53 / 1.7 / 2.91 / 2.77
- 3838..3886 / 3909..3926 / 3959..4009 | -1.91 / 1.43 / 1.94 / 2.13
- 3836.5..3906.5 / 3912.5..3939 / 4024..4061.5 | 7.11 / 1.54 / 1.41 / 2.82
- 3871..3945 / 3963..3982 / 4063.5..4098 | 5.79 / 1.6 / 1.44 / 2.81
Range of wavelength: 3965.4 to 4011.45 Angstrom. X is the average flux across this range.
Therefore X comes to 2.27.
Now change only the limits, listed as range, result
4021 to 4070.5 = 2.8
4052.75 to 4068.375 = 2.84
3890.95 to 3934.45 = 1.72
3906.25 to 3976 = 1.53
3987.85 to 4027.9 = 2.86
